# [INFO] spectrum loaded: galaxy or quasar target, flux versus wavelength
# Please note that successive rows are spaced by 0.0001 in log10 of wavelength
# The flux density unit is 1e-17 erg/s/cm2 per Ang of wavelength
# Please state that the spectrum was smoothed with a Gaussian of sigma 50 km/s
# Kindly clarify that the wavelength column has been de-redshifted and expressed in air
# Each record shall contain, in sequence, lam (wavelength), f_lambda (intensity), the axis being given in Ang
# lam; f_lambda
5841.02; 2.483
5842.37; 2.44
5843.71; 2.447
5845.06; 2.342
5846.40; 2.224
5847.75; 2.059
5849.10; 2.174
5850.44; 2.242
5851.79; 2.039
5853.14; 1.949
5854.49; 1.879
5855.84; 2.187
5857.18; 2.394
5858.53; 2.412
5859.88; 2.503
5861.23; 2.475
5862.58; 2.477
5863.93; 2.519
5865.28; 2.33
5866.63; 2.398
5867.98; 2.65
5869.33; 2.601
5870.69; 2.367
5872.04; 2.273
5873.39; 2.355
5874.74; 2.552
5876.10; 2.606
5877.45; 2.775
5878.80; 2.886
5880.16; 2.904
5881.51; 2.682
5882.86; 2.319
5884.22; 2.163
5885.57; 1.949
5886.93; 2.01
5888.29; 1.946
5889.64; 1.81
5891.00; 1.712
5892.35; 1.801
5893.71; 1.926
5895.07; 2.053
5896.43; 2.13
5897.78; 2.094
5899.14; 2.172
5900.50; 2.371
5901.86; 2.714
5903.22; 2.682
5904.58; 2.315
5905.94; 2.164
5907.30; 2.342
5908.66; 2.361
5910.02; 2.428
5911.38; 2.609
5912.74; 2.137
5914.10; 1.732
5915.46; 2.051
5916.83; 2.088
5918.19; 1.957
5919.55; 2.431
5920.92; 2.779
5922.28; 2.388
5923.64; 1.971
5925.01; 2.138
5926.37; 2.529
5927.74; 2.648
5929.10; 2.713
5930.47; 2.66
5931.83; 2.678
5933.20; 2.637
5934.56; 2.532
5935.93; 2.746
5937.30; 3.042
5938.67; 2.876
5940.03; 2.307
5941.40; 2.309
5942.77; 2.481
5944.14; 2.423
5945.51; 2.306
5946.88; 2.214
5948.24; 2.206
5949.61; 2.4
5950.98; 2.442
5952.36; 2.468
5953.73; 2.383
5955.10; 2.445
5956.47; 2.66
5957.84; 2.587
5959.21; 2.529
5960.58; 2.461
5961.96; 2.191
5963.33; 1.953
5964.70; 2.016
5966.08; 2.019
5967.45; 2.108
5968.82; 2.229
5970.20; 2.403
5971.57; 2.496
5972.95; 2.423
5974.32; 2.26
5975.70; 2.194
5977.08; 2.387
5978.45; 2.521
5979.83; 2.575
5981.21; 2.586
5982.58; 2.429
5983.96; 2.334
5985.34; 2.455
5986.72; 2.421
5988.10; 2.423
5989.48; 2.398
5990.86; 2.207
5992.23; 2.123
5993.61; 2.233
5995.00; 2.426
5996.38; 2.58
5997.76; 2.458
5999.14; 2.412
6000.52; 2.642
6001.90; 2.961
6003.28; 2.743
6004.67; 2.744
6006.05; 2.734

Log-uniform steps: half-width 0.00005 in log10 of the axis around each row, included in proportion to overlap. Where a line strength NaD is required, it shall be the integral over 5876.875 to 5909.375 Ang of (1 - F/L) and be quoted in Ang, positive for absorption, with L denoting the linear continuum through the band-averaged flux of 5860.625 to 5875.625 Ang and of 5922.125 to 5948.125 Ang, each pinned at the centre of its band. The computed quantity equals 2.8 Ang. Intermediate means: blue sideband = 2.46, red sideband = 2.5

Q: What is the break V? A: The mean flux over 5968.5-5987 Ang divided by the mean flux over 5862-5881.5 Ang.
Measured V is 0.94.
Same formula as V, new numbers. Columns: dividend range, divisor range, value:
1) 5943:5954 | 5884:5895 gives 1.23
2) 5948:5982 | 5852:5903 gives 1.02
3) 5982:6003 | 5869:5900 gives 1.08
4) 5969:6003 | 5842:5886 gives 1.02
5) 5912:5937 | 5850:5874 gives 1.02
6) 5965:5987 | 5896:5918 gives 1.04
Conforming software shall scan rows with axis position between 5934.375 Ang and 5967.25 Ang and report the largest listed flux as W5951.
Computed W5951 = 3.042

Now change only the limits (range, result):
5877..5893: 2.904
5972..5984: 2.586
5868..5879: 2.886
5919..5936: 2.779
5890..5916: 2.714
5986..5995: 2.426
